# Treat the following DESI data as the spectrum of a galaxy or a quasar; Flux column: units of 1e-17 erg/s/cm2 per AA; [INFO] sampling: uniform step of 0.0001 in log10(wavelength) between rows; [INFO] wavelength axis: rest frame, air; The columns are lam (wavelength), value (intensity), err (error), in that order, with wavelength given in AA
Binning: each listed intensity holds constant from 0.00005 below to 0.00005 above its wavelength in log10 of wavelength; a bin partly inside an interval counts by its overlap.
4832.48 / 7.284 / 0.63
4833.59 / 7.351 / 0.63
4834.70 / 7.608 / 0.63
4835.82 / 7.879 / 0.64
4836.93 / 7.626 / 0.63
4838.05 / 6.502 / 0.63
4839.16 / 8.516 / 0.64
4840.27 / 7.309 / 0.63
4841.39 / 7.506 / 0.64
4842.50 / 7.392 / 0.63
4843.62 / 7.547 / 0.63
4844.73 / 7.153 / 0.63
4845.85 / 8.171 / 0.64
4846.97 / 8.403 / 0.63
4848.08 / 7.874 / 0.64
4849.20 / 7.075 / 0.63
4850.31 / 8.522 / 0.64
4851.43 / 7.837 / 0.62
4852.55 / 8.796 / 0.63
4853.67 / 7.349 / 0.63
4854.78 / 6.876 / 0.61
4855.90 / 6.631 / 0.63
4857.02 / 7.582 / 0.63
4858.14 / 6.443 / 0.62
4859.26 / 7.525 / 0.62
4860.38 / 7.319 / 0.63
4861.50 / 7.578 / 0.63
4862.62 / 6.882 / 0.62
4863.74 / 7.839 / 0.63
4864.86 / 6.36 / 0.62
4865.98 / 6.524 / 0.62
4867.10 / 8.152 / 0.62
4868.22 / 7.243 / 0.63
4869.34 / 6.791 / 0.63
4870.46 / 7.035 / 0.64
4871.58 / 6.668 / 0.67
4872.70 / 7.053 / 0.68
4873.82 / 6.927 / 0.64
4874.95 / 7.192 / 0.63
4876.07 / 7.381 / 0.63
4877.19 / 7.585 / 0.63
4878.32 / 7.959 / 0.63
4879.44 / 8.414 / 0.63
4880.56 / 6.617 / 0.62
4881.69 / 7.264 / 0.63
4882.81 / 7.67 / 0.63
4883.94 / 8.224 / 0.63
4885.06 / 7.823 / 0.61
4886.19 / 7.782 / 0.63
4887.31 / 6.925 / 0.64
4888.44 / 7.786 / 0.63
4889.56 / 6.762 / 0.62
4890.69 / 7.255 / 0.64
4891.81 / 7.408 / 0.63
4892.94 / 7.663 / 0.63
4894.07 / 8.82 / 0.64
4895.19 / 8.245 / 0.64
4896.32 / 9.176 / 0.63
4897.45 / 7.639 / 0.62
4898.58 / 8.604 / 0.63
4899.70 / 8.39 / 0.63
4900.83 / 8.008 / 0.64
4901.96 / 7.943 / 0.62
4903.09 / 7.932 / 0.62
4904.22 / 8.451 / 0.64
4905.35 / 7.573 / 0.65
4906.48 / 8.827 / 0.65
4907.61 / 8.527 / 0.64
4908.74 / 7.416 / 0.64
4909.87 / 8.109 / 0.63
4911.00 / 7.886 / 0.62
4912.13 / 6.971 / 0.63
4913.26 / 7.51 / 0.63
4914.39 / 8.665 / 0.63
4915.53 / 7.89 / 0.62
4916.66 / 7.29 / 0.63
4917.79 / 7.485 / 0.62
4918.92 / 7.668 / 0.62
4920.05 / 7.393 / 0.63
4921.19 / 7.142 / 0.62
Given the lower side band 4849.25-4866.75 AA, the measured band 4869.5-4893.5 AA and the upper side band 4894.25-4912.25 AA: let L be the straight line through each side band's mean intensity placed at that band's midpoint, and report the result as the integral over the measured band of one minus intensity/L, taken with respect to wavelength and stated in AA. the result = 1.1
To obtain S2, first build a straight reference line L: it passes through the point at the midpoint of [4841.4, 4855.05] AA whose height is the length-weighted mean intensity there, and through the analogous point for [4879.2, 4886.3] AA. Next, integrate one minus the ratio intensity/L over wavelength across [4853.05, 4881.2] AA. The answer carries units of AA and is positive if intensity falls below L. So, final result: 1.8 AA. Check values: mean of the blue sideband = 7.76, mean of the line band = 7.2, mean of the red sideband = 7.64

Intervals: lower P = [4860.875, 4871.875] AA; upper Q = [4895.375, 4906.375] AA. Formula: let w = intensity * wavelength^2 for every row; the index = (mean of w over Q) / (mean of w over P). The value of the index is 1.17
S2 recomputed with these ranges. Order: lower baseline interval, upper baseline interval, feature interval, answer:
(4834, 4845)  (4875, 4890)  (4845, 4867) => 0.19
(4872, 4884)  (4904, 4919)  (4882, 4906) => -0.82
